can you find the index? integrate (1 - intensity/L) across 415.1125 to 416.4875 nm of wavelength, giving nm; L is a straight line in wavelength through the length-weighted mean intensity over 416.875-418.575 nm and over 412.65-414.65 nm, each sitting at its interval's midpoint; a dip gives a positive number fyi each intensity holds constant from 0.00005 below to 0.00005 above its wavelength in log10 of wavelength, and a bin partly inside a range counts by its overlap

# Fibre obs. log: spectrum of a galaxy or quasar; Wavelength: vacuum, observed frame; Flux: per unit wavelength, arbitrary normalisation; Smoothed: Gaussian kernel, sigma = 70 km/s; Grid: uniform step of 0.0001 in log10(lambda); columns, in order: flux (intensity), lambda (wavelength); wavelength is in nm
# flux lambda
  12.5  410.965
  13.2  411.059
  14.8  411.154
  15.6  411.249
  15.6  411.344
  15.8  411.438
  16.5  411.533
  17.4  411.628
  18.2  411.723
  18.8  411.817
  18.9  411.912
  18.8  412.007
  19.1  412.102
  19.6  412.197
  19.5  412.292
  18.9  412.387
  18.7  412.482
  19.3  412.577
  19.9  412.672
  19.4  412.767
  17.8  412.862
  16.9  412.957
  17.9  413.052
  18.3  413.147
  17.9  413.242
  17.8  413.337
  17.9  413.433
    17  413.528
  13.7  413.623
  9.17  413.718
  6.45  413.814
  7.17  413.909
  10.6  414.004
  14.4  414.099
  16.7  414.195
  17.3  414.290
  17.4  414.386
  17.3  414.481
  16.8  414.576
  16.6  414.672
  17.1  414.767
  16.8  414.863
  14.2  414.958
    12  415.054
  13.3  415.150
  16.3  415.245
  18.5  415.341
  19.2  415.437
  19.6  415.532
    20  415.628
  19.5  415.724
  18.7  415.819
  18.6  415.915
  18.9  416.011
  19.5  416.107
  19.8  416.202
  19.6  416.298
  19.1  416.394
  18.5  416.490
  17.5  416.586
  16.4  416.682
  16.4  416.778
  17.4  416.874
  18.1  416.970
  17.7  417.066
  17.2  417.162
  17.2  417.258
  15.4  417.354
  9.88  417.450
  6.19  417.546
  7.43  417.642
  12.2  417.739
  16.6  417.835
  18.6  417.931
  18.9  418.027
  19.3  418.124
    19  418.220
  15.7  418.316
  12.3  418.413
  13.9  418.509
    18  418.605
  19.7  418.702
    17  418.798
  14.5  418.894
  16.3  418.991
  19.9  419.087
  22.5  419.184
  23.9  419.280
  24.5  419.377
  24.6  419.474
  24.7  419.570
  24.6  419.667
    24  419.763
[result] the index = -0.30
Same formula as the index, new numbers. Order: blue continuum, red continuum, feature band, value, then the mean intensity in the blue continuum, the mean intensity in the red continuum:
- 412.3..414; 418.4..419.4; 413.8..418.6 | 0.33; 16.1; 18.5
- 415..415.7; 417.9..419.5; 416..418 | 0.18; 17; 18.7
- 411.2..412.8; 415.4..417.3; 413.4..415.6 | 0.40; 18.2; 18.4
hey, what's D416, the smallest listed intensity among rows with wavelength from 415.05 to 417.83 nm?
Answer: 6.19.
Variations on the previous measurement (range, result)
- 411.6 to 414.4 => 6.45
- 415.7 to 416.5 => 18.5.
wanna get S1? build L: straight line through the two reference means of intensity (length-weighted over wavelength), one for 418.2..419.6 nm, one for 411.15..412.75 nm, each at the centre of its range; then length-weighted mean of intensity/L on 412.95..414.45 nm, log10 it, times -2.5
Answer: 0.23 mag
